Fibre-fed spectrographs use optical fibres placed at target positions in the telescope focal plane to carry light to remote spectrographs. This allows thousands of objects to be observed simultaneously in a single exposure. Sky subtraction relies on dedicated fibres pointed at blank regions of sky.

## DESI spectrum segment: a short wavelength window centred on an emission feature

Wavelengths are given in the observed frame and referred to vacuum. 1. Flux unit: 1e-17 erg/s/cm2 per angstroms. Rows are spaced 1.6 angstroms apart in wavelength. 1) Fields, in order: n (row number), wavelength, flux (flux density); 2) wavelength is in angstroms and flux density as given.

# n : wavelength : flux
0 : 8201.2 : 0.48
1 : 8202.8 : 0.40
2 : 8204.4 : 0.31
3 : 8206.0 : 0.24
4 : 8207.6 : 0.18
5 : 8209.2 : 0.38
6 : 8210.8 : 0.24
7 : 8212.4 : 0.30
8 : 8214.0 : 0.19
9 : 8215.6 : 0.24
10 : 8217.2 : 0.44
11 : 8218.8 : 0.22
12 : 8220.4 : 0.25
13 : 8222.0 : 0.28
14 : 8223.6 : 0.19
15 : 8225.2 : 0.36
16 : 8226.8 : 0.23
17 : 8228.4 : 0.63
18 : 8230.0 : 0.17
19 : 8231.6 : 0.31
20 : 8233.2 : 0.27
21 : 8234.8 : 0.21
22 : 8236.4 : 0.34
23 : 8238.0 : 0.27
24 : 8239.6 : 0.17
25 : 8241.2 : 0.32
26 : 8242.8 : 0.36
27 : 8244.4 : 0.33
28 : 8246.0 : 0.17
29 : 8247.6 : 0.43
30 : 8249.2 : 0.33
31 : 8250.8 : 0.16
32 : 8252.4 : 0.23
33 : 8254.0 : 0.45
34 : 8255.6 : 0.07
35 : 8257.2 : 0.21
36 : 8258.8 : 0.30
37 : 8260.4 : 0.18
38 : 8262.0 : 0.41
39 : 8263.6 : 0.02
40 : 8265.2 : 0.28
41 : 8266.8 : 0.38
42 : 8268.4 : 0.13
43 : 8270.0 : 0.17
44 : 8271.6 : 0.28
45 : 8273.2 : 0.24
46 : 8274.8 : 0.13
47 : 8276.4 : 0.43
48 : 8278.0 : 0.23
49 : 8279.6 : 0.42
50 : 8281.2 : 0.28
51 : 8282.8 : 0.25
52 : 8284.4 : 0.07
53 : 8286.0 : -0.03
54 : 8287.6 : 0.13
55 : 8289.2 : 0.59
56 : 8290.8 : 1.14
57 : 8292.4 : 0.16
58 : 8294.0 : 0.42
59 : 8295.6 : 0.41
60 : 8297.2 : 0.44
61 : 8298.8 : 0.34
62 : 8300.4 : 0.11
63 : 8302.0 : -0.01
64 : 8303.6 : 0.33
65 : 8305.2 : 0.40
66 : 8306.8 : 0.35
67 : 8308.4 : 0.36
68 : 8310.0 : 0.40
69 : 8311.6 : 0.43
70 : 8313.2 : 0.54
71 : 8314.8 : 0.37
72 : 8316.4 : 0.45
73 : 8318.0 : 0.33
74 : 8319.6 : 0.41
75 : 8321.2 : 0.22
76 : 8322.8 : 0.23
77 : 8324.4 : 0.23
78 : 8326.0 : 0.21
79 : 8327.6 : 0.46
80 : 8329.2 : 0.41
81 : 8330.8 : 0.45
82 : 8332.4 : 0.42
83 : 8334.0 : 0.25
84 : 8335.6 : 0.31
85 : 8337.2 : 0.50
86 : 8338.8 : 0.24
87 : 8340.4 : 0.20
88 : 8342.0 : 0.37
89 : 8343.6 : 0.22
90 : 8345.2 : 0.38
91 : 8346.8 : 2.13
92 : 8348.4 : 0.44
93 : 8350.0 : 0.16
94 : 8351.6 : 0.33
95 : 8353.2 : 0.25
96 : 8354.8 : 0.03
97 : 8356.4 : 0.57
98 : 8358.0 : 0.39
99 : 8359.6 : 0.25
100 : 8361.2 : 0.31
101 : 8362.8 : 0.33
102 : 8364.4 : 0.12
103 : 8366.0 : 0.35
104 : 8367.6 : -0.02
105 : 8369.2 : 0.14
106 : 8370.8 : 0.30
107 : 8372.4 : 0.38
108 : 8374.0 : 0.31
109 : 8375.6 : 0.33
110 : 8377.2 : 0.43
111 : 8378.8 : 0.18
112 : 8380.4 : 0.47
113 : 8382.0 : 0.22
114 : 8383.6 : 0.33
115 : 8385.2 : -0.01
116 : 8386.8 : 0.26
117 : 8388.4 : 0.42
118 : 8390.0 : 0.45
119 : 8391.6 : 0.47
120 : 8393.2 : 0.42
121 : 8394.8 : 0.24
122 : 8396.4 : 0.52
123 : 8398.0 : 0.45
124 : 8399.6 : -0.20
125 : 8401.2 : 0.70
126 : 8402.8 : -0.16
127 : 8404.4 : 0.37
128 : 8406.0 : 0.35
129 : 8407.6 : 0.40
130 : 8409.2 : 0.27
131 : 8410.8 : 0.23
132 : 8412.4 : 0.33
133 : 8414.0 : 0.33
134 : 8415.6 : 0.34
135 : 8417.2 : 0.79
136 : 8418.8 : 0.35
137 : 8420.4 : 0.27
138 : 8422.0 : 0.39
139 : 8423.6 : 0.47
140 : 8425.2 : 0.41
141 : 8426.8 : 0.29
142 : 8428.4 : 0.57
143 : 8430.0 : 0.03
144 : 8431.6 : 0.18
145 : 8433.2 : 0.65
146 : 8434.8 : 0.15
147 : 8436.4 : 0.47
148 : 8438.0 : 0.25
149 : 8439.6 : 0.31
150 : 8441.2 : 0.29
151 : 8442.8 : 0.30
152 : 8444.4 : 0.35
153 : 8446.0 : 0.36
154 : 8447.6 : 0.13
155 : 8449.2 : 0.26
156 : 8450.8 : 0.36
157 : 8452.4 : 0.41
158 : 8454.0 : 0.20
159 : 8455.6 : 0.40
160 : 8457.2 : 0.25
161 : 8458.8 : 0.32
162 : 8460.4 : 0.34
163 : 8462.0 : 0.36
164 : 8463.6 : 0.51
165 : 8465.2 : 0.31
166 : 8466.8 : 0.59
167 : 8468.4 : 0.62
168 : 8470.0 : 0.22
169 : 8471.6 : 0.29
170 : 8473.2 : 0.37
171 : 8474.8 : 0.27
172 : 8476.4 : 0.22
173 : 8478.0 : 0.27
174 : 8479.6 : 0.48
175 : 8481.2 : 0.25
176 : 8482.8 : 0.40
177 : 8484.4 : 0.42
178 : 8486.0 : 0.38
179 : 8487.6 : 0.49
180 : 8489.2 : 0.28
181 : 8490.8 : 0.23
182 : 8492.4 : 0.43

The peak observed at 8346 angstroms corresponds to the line H-gamma 4340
